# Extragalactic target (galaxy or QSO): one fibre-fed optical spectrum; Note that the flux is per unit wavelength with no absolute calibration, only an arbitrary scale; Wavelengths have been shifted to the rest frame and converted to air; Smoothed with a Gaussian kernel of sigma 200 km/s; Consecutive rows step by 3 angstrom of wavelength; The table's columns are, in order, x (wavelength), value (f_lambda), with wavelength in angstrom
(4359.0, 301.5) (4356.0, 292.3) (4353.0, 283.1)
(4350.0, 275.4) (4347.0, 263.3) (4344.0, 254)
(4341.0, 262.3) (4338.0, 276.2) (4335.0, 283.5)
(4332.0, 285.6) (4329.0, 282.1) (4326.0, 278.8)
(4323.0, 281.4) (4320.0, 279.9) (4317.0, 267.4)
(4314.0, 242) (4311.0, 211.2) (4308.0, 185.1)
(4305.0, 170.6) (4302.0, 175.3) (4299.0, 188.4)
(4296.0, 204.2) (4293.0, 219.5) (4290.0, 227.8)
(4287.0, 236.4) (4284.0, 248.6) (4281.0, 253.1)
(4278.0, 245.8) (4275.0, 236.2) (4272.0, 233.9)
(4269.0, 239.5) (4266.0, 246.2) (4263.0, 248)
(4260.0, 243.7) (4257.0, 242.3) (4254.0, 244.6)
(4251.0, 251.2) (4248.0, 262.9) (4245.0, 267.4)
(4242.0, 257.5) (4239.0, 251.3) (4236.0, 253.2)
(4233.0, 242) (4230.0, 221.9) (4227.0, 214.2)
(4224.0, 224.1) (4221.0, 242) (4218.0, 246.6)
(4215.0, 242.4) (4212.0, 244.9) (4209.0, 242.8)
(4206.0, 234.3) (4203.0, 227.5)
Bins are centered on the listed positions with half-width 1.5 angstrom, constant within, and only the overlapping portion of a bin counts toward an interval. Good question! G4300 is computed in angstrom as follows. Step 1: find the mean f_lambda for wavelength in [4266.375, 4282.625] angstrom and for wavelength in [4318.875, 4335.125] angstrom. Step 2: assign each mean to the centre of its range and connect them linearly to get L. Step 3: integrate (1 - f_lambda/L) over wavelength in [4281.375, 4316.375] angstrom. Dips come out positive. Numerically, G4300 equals 6.4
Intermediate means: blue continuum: 242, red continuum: 282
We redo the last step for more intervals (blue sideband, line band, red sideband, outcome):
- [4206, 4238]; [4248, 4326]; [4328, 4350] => 6.76 angstrom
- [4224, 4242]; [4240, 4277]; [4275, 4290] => -1.16 angstrom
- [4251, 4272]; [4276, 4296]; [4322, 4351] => 1.40 angstrom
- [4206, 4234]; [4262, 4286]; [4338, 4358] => 0.72 angstrom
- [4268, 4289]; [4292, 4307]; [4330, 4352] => 3.65 angstrom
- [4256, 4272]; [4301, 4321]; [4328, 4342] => 3.64 angstrom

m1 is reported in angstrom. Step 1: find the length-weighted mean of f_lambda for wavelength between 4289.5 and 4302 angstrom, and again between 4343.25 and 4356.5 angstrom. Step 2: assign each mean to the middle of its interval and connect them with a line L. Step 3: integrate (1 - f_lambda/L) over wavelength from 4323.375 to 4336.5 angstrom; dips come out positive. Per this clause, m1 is -1.84 angstrom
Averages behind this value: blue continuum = 204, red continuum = 273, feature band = 282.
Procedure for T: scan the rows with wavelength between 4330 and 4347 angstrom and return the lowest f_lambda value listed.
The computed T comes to 254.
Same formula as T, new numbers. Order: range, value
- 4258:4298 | 204.2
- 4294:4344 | 170.6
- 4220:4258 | 214.2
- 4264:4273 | 233.9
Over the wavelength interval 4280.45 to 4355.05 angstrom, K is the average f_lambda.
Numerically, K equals 246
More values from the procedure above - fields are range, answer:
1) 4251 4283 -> 244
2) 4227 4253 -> 249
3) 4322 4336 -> 282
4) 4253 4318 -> 227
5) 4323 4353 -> 274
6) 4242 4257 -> 255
